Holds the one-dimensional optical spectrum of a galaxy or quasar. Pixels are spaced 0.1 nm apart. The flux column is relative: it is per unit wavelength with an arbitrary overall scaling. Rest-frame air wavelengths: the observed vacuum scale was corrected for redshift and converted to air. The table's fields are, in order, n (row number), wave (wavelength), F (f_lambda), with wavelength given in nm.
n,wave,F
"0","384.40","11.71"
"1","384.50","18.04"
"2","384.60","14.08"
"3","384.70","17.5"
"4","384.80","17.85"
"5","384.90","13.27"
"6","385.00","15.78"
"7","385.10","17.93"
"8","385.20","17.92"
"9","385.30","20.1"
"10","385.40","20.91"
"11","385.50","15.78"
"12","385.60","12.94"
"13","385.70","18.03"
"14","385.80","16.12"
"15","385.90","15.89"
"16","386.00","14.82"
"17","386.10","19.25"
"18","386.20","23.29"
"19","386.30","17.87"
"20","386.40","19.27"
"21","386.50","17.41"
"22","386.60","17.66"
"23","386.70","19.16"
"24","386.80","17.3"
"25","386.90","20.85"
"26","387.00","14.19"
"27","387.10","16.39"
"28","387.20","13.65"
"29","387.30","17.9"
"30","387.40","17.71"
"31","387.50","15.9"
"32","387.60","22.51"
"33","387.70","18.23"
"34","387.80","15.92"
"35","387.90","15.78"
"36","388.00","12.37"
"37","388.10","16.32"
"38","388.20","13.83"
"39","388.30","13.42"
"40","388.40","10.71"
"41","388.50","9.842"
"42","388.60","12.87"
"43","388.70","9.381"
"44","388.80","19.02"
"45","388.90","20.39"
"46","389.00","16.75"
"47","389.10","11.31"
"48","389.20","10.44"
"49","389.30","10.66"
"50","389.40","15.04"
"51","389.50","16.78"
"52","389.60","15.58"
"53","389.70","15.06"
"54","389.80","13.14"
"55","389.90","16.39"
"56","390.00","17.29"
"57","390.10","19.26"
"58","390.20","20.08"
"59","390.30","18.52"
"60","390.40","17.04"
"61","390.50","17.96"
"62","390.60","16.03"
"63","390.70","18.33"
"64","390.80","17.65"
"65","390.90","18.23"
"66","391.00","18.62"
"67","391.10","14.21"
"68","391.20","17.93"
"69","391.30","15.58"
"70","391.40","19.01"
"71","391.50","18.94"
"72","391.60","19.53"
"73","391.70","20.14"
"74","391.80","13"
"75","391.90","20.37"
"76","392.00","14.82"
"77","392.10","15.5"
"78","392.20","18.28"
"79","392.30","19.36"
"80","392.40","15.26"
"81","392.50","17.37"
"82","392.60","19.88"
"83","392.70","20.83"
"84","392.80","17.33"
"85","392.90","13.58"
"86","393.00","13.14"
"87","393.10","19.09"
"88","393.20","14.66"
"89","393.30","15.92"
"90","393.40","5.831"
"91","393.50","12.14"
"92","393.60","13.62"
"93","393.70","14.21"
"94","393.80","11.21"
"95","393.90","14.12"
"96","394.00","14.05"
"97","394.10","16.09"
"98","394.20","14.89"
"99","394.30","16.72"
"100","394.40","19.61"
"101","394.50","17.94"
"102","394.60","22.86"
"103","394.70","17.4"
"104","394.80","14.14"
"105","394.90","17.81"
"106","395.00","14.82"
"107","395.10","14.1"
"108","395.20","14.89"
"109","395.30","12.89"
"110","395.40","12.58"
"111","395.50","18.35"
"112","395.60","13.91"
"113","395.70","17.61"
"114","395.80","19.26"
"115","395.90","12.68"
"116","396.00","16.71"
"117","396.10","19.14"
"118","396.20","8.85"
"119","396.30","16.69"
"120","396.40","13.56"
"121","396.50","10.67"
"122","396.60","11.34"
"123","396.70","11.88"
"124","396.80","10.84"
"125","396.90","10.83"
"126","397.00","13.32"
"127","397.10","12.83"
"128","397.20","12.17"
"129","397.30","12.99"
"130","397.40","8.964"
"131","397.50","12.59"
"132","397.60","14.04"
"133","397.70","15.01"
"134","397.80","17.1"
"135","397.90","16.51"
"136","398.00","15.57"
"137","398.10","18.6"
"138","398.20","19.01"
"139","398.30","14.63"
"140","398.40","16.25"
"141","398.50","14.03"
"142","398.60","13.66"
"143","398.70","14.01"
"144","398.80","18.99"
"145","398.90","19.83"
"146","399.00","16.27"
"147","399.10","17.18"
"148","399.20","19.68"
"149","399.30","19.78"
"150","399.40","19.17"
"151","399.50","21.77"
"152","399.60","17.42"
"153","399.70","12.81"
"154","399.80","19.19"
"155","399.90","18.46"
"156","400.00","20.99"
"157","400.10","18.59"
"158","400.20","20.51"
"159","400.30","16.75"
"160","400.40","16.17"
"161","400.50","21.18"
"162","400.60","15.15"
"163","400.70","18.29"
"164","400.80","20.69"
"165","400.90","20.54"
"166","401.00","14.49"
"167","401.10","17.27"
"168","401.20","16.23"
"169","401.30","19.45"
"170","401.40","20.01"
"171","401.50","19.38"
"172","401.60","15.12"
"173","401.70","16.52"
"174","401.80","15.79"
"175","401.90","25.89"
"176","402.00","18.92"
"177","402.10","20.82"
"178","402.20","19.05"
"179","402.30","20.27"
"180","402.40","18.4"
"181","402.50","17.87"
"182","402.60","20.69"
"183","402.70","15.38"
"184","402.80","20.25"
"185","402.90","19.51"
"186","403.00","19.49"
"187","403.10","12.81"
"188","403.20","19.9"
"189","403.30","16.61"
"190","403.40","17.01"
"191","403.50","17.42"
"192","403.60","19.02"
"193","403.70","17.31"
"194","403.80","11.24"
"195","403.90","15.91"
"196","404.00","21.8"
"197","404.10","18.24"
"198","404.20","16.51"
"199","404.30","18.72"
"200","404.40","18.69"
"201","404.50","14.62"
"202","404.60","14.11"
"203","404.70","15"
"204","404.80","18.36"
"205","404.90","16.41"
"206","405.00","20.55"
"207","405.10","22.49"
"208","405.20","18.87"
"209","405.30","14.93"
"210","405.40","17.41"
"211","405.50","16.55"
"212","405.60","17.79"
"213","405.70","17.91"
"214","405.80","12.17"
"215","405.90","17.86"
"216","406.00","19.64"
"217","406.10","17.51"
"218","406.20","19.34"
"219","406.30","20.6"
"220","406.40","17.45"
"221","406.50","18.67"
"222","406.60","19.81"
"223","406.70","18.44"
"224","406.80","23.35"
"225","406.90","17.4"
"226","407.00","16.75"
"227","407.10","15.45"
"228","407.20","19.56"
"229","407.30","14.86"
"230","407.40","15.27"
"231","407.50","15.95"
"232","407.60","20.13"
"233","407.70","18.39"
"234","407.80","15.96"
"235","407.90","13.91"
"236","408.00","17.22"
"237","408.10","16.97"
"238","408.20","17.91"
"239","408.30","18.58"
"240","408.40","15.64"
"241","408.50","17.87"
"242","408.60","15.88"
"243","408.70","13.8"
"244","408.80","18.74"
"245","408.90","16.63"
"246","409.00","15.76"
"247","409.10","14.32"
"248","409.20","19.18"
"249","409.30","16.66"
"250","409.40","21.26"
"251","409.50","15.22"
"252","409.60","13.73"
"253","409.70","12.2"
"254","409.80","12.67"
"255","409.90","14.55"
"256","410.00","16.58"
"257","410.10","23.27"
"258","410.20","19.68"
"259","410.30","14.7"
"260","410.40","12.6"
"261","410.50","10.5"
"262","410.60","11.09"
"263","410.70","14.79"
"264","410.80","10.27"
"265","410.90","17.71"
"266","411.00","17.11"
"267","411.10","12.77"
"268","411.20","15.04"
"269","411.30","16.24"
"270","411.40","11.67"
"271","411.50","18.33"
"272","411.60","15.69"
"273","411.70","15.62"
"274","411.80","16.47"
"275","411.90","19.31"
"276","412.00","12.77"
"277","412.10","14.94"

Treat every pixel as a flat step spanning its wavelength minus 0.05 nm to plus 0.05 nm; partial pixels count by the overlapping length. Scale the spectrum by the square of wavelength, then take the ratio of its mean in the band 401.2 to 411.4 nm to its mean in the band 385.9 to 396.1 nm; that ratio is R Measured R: 1.1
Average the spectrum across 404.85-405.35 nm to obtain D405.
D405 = 18.7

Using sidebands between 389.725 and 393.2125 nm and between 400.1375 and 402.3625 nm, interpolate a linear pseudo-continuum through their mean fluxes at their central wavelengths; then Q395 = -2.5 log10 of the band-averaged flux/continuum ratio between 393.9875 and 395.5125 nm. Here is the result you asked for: 0.10 mag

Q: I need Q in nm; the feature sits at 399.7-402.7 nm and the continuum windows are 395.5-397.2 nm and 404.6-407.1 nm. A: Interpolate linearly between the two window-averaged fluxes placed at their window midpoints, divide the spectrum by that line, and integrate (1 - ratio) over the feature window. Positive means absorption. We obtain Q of -0.49 nm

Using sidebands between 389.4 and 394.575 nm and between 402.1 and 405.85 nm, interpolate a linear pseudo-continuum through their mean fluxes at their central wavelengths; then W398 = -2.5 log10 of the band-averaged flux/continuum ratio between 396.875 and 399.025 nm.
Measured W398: 0.146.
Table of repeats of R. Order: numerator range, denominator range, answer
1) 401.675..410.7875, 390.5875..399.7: 1.15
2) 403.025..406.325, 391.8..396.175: 1.16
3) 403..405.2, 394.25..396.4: 1.13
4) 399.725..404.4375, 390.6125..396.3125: 1.18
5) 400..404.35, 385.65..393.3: 1.17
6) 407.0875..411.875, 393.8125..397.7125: 1.17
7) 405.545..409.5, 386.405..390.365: 1.21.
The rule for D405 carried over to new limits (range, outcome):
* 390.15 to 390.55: 18.4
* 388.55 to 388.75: 11.1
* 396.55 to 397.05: 11.6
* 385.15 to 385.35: 19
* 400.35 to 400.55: 18.7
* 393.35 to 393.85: 11.4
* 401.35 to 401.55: 19.7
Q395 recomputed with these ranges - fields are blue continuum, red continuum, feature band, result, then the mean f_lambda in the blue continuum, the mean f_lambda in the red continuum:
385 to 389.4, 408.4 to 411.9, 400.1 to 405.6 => -0.14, 16.2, 15.6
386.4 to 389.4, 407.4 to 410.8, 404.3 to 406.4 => -0.11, 15.5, 16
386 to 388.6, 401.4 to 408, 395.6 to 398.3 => 0.21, 16.6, 17.8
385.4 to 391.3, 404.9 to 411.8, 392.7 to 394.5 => 0.12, 16.3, 16.7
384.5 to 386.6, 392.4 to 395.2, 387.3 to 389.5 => 0.13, 17.3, 15.7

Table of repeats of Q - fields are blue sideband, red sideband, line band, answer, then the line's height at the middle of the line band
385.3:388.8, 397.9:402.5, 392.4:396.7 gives 0.512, 17.3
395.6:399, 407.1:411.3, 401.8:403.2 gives -0.361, 15.2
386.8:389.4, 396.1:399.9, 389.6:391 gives -0.202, 15.1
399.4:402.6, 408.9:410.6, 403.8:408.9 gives -0.198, 16.8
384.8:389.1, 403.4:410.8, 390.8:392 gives -0.077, 16.6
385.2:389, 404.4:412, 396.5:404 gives -0.145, 16.6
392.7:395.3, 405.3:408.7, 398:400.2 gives -0.209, 16.1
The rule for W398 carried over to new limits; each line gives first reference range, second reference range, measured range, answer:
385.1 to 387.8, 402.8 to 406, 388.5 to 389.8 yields 0.24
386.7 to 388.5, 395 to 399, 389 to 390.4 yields 0.01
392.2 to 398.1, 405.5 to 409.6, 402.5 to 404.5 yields -0.07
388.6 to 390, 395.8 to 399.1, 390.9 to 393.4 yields -0.16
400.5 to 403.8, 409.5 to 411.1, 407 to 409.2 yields -0.07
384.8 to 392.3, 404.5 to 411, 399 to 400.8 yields -0.11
